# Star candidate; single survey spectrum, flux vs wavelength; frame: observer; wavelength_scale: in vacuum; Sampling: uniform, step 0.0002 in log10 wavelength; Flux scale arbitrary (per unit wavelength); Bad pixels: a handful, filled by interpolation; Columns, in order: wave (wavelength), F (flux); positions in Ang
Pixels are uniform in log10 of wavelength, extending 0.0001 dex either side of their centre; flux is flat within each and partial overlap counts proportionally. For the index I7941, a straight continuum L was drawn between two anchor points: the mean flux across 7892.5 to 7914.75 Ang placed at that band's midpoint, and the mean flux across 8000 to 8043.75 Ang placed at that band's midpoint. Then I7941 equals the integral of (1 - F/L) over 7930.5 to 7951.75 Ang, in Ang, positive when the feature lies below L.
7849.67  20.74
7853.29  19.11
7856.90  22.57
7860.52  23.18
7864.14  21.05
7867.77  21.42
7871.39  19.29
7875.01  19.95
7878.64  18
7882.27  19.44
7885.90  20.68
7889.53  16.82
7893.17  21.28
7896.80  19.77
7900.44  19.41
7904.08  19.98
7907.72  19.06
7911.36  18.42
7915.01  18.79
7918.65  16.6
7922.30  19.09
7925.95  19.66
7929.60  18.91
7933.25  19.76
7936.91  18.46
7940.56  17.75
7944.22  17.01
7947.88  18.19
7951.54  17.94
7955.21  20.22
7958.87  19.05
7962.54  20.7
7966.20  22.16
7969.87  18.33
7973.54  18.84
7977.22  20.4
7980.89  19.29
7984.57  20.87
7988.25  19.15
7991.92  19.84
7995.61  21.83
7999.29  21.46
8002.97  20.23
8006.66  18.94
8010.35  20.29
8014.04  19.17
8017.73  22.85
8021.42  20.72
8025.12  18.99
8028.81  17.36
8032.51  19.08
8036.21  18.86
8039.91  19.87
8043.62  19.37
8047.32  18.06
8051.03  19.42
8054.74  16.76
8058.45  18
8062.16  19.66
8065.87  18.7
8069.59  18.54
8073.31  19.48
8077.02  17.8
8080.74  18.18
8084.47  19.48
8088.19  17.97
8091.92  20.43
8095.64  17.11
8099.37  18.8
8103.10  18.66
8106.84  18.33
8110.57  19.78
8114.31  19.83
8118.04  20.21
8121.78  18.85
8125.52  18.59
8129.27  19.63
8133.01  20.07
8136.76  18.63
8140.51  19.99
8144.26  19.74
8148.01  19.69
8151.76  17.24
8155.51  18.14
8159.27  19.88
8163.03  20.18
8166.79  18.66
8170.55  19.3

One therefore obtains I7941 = 1.4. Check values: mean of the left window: 19.5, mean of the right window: 19.7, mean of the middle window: 18.2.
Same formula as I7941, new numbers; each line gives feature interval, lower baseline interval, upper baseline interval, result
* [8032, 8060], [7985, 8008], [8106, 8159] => 1.76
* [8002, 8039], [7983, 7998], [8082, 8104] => 0.58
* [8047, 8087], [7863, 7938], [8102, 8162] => 1.43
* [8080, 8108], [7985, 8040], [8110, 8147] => 1.43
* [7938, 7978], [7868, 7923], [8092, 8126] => 0.05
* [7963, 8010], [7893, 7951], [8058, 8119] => -3.26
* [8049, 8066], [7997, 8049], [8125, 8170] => 0.93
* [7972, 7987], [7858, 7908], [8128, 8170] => -0.08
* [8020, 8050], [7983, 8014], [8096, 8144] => 1.38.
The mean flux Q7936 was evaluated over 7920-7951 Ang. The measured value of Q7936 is 18.5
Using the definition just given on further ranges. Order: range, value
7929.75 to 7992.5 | 19.3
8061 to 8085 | 18.8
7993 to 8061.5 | 19.5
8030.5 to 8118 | 18.8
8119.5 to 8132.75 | 19.2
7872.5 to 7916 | 19.3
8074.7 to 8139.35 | 19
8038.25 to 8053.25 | 19.1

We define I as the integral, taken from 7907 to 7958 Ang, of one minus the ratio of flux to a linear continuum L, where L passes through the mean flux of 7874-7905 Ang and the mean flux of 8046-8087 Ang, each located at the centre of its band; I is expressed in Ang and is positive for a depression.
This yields 1.8 Ang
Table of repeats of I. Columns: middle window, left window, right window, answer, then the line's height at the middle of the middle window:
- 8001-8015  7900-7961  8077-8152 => -0.6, 18.9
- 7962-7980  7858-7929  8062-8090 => -0.7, 19.2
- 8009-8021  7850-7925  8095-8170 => -0.8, 19.4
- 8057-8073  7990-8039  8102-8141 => 0.7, 19.7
